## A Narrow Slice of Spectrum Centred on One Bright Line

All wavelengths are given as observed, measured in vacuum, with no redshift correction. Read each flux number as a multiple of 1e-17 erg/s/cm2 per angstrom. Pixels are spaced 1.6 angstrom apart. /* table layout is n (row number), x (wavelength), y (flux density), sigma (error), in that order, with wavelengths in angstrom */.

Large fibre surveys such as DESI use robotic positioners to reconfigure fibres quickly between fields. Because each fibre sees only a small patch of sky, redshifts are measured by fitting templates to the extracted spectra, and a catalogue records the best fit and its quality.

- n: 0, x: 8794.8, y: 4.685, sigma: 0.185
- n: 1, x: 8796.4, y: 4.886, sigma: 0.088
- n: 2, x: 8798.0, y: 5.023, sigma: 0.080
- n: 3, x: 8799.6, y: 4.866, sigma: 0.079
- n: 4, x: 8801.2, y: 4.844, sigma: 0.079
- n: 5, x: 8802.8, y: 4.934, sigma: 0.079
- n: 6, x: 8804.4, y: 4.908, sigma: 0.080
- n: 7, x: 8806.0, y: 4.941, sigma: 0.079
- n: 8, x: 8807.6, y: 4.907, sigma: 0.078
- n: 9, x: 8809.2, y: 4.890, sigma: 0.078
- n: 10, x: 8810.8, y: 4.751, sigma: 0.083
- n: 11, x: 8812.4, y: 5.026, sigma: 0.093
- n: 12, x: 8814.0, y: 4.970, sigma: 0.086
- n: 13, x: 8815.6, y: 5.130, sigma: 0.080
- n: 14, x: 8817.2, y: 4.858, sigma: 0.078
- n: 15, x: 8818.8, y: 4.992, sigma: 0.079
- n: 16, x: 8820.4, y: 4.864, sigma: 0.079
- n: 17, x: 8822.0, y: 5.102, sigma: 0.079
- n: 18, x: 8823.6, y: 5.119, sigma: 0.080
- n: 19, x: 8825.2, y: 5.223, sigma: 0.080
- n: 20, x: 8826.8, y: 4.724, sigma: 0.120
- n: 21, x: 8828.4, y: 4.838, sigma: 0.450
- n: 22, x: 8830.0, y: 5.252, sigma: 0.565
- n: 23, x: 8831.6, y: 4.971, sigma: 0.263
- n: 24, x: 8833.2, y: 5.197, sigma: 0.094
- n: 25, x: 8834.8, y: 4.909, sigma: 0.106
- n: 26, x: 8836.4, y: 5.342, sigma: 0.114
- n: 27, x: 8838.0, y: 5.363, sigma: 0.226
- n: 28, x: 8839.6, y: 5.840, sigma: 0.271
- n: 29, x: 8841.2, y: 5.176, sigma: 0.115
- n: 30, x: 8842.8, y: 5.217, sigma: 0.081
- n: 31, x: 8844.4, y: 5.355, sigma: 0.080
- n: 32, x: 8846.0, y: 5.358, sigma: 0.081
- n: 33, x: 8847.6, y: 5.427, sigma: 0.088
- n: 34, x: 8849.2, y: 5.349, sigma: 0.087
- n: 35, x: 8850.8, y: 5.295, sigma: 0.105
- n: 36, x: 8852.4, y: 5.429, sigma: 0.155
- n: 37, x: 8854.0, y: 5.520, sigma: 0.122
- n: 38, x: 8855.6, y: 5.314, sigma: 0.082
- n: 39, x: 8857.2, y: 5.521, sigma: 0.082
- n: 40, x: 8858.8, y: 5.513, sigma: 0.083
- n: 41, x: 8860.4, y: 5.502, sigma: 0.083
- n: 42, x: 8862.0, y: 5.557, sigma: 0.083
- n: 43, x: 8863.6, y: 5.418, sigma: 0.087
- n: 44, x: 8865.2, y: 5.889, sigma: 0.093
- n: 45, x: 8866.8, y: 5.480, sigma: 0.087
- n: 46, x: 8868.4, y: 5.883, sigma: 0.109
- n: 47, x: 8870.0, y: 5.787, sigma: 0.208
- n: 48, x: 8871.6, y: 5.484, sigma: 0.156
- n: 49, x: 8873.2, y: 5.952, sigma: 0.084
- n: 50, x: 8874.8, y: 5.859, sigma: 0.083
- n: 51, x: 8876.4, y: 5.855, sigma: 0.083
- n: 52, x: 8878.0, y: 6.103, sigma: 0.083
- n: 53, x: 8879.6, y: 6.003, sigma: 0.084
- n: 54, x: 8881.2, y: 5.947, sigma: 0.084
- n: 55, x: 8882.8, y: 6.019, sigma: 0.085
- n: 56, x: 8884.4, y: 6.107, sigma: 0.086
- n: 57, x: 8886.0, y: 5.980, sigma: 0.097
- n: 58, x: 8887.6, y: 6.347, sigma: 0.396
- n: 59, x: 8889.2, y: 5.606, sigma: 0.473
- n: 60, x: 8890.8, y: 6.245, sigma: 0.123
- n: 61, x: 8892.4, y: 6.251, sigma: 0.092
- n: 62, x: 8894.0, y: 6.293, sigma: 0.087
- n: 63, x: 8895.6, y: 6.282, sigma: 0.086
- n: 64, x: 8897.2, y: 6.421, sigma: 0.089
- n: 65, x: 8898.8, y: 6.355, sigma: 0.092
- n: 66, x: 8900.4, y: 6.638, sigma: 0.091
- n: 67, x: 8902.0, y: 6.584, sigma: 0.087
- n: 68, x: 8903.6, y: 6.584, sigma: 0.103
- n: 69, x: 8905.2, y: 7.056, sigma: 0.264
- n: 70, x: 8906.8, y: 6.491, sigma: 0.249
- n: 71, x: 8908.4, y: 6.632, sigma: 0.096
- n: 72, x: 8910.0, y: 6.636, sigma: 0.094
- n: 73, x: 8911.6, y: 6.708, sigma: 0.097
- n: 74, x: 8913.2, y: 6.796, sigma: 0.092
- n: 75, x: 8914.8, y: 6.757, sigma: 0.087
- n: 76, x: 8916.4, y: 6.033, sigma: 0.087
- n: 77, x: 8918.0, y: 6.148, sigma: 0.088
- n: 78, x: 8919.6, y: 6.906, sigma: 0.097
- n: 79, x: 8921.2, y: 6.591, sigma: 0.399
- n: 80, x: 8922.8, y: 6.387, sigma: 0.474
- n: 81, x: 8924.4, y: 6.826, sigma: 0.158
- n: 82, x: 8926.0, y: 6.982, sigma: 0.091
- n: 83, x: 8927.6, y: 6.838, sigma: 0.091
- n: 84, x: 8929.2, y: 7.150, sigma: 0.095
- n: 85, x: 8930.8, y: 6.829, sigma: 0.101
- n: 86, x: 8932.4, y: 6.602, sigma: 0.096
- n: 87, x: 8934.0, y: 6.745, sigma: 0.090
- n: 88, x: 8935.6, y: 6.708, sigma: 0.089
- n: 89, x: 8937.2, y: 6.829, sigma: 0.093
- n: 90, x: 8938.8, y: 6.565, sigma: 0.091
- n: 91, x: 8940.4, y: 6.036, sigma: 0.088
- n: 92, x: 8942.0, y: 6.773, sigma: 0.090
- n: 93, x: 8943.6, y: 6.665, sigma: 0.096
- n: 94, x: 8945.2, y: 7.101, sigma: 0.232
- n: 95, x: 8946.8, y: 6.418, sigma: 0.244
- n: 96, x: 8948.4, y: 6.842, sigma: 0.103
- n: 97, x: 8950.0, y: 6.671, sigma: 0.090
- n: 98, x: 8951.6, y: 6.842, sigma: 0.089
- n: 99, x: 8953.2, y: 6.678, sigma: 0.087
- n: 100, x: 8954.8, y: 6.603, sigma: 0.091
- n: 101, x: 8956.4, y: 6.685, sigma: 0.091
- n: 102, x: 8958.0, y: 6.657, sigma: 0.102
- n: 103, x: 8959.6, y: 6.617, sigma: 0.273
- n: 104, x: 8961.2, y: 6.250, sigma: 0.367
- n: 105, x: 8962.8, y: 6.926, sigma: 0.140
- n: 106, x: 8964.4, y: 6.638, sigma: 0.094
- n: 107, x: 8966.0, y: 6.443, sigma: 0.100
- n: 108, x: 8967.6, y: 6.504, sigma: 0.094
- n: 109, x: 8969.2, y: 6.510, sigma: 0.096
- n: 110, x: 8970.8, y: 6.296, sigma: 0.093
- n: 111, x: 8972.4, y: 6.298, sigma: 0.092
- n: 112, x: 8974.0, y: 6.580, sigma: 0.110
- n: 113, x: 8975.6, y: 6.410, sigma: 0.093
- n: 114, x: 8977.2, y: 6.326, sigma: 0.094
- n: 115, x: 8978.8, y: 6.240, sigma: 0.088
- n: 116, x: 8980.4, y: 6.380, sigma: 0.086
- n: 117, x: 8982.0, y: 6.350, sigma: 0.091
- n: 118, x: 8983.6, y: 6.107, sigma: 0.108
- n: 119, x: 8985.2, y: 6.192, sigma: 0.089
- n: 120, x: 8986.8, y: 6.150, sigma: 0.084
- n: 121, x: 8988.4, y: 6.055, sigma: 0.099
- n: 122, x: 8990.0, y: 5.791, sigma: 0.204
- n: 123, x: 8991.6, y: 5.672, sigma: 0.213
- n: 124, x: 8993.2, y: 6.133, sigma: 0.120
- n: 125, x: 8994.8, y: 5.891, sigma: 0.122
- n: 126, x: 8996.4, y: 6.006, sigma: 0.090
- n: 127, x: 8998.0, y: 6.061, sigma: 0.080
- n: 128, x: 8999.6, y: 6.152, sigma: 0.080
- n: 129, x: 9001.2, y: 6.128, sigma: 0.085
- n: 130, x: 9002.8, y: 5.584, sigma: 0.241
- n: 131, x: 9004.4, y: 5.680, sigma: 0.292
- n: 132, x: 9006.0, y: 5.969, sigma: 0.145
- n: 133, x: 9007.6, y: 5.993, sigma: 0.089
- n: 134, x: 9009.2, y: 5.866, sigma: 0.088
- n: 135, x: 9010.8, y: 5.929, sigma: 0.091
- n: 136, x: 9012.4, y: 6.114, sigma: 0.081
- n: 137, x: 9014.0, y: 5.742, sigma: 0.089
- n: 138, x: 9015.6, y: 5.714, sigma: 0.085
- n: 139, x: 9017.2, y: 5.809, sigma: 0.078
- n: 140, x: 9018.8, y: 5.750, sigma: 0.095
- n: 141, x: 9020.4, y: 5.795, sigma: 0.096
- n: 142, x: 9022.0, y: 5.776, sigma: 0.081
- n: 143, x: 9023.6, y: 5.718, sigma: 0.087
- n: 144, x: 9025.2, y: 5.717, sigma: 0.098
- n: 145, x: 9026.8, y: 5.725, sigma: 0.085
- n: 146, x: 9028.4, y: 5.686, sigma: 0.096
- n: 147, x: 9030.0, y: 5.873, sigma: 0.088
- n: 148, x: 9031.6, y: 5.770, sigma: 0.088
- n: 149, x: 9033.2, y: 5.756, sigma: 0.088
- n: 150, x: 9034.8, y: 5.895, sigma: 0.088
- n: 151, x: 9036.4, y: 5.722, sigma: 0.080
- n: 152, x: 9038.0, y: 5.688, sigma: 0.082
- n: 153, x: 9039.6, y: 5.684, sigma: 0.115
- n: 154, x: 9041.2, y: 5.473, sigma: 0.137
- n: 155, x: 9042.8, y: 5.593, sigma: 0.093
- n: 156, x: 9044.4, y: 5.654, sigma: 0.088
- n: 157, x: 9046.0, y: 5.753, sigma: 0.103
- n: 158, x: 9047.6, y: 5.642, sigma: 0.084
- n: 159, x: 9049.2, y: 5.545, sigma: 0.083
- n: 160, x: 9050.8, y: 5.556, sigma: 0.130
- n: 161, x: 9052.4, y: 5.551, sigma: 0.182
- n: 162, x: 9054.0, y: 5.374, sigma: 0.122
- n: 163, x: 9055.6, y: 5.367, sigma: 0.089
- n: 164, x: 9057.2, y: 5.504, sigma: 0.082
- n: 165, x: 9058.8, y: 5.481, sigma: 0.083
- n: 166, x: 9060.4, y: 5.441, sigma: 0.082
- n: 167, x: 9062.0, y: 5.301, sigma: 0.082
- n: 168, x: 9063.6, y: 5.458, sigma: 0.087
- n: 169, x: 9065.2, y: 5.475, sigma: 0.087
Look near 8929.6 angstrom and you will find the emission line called Mg II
